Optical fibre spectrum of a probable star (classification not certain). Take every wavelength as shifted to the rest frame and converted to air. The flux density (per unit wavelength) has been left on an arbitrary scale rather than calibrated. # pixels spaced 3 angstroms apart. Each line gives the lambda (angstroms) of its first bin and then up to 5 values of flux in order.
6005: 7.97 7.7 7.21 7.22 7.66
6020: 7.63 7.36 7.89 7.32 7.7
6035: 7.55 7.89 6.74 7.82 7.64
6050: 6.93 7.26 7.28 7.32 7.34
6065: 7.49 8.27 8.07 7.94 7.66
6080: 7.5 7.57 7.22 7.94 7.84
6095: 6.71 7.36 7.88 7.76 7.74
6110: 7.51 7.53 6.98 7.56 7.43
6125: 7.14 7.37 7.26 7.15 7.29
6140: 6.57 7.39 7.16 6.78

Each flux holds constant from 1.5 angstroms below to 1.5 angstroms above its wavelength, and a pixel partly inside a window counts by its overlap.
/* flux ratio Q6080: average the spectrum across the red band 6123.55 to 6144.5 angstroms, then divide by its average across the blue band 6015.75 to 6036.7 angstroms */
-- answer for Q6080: 0.9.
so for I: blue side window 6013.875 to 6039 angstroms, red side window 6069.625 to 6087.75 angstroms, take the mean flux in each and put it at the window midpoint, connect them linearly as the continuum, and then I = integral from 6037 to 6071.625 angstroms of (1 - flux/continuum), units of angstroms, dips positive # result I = 0.7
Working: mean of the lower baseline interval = 7.59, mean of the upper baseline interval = 7.66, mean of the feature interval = 7.48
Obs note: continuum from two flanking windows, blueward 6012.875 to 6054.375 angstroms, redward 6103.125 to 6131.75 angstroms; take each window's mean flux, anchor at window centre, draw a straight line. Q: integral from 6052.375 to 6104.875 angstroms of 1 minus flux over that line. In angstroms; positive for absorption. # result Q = -0.9 angstroms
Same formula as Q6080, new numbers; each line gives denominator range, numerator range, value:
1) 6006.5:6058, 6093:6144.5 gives 0.98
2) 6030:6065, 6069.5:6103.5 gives 1.03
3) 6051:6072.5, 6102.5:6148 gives 0.97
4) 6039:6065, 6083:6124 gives 1.02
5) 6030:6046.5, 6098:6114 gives 1.02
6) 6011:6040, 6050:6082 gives 1.00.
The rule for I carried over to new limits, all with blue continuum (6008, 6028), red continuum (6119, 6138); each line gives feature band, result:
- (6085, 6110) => -0.7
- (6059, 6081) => -1.0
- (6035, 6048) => -0.1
